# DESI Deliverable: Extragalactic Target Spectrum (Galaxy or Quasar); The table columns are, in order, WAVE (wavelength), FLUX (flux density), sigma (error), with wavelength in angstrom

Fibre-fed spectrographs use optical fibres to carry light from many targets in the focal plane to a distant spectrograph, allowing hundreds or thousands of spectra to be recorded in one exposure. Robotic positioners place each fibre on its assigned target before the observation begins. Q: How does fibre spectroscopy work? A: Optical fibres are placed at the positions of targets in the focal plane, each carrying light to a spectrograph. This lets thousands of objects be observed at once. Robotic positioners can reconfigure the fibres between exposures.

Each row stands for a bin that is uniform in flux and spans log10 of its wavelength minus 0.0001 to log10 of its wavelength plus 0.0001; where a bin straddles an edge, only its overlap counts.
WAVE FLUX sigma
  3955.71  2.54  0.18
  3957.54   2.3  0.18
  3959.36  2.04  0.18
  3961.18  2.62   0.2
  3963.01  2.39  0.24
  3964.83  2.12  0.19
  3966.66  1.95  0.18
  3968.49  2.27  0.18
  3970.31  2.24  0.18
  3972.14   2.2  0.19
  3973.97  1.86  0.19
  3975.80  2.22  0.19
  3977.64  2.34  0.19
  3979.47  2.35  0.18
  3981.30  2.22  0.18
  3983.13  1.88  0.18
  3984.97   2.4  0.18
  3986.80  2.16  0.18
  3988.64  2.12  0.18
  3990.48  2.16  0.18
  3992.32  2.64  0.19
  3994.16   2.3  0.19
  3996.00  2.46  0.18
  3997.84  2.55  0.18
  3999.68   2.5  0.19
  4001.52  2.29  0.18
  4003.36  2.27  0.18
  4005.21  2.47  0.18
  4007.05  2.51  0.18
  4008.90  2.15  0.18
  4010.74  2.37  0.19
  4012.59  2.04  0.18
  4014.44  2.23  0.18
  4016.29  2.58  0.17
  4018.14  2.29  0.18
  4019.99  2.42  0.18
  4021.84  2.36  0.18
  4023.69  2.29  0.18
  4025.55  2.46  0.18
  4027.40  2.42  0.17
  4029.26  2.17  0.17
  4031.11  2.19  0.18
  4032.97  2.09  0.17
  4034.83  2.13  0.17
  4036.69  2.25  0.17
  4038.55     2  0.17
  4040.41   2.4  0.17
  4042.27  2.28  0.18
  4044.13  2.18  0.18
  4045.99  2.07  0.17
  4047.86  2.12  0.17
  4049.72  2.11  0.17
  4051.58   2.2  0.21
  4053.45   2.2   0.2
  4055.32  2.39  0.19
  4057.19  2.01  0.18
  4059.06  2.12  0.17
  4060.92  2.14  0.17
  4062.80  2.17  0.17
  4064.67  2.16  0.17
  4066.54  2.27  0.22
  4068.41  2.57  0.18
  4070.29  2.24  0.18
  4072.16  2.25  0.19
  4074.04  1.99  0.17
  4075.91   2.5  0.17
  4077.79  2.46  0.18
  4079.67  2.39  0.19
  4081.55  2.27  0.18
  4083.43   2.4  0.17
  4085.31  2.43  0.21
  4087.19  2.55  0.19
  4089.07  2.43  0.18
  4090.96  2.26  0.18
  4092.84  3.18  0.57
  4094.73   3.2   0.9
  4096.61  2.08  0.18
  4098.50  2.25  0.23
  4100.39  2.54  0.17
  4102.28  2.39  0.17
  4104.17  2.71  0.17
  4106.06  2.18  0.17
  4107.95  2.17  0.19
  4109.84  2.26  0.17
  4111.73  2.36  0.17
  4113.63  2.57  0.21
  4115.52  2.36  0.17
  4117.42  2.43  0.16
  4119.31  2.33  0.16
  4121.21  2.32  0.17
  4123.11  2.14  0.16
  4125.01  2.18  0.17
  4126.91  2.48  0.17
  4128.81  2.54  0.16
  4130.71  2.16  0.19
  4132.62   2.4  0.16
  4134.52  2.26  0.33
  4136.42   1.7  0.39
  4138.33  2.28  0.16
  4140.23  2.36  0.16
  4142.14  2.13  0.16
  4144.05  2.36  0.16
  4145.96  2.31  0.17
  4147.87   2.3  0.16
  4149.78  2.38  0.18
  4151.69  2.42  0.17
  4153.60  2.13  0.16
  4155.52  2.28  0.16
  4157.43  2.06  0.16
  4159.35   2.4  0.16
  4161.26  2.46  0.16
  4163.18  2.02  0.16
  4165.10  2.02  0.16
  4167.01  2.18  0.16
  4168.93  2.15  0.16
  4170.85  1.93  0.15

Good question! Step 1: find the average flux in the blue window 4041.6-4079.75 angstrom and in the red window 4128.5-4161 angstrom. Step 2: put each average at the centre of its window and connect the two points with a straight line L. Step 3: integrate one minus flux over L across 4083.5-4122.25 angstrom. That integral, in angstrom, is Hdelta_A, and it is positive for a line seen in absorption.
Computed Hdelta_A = -3.5 angstrom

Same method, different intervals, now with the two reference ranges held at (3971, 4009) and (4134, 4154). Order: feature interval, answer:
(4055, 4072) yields 0.3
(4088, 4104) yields -2.1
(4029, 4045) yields 0.6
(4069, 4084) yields -0.4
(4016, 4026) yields -0.5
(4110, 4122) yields -0.7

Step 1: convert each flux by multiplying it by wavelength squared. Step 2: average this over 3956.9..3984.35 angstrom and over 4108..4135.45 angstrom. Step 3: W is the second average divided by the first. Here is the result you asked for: 1.14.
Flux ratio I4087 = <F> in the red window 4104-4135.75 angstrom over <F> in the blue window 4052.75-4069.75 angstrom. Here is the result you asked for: 1.05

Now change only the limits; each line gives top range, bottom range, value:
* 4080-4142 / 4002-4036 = 1.03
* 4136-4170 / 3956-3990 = 1.01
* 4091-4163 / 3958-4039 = 1.03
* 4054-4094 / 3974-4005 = 1.02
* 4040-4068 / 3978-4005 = 0.95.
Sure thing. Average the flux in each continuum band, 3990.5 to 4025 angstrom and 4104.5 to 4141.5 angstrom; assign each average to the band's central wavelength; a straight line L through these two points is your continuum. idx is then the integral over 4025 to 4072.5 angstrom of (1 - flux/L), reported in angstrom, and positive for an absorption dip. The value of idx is 2.6 angstrom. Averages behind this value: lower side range 2.37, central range 2.21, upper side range 2.29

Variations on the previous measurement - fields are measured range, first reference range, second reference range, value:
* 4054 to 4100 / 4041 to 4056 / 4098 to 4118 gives -1.53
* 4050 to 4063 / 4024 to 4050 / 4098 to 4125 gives 0.43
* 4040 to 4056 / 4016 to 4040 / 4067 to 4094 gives 0.85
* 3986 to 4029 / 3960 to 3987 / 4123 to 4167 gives -2.43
